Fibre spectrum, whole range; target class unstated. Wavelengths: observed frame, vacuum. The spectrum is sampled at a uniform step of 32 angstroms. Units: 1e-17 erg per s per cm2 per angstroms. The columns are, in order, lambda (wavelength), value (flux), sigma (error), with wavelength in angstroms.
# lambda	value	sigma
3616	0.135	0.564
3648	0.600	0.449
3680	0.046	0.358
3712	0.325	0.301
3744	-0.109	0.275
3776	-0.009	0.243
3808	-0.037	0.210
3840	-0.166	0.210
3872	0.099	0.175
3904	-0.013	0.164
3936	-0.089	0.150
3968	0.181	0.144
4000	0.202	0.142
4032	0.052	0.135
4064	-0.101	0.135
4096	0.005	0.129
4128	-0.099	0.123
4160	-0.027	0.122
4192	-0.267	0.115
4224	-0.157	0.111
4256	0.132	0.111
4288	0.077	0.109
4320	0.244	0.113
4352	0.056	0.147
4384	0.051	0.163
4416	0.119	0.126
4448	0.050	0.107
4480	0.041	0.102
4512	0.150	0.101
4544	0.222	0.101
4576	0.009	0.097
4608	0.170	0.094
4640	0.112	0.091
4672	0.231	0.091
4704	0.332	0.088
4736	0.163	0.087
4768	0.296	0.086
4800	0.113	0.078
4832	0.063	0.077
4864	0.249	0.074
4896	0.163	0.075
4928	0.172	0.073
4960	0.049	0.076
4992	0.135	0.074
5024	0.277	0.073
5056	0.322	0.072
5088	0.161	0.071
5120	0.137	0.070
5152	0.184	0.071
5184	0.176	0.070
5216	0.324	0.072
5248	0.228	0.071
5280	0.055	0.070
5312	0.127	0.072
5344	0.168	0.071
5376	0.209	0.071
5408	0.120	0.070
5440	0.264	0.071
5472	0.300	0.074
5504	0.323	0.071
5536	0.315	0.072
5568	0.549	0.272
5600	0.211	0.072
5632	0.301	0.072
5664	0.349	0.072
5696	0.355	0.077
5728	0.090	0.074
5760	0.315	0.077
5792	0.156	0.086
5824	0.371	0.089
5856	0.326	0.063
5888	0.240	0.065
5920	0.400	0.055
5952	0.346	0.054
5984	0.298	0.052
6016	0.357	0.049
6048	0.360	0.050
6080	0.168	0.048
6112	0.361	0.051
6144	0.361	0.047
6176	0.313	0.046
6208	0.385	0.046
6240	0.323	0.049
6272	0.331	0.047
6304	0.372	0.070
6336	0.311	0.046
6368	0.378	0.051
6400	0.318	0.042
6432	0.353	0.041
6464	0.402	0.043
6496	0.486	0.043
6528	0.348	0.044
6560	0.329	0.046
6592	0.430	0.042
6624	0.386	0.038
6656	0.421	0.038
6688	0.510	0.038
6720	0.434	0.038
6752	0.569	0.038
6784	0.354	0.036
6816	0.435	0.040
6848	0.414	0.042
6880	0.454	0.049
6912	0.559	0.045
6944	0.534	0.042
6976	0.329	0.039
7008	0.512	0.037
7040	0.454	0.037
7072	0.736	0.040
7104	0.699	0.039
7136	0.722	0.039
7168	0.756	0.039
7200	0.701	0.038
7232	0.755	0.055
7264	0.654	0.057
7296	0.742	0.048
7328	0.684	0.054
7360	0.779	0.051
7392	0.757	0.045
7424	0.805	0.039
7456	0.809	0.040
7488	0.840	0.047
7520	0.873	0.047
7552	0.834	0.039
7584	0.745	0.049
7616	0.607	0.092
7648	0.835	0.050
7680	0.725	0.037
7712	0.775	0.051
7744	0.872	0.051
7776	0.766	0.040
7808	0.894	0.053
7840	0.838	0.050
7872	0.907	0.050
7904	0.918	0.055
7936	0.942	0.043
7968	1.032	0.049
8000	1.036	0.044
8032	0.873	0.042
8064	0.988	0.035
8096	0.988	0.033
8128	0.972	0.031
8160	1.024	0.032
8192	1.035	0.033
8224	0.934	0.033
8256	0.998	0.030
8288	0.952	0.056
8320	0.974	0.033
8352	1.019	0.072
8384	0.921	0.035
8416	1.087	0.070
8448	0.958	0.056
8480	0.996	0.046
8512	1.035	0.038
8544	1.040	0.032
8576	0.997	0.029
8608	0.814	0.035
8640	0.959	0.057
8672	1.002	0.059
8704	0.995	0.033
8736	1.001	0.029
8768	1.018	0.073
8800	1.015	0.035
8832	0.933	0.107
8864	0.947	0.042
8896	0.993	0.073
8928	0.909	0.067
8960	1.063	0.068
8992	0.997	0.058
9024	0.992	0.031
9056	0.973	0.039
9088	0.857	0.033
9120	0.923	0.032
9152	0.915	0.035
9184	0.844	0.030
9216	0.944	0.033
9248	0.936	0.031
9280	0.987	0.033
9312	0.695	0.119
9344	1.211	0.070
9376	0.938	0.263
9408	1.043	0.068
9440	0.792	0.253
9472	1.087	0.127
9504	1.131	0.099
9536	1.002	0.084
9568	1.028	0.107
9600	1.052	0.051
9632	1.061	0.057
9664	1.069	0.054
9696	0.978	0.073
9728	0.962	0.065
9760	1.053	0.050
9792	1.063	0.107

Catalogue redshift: 0.771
